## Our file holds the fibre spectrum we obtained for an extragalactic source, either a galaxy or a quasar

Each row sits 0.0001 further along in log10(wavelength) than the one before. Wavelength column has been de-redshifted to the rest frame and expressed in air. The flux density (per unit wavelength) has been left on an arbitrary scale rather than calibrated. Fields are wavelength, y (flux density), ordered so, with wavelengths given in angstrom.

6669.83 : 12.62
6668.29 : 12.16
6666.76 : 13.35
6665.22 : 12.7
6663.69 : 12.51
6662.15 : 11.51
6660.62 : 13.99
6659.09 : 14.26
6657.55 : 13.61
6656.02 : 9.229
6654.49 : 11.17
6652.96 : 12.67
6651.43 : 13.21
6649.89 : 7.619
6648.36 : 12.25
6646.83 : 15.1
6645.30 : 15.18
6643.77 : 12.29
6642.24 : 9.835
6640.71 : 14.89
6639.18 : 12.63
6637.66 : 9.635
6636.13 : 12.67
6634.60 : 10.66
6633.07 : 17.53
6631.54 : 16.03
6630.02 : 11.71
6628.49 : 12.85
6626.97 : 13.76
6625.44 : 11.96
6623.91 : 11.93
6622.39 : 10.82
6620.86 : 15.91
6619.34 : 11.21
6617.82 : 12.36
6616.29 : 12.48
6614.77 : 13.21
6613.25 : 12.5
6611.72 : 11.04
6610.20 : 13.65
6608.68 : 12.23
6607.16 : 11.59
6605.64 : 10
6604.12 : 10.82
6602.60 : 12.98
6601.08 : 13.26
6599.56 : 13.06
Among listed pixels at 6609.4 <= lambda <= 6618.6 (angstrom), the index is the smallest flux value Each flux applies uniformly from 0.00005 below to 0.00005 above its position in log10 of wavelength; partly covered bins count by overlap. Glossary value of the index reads 11.04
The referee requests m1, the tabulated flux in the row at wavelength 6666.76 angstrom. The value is 13.35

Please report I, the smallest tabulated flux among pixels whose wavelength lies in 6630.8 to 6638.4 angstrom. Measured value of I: 9.635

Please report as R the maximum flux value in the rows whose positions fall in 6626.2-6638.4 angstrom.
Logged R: 17.53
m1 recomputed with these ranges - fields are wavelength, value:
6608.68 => 12.23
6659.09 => 14.26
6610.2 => 13.65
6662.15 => 11.51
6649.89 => 7.619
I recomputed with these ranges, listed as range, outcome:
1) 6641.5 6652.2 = 7.619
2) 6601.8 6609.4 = 10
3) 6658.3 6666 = 11.51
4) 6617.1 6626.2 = 10.82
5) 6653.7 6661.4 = 9.229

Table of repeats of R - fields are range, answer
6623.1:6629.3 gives 13.76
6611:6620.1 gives 13.21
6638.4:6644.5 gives 14.89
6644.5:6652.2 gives 15.18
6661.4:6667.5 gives 13.35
